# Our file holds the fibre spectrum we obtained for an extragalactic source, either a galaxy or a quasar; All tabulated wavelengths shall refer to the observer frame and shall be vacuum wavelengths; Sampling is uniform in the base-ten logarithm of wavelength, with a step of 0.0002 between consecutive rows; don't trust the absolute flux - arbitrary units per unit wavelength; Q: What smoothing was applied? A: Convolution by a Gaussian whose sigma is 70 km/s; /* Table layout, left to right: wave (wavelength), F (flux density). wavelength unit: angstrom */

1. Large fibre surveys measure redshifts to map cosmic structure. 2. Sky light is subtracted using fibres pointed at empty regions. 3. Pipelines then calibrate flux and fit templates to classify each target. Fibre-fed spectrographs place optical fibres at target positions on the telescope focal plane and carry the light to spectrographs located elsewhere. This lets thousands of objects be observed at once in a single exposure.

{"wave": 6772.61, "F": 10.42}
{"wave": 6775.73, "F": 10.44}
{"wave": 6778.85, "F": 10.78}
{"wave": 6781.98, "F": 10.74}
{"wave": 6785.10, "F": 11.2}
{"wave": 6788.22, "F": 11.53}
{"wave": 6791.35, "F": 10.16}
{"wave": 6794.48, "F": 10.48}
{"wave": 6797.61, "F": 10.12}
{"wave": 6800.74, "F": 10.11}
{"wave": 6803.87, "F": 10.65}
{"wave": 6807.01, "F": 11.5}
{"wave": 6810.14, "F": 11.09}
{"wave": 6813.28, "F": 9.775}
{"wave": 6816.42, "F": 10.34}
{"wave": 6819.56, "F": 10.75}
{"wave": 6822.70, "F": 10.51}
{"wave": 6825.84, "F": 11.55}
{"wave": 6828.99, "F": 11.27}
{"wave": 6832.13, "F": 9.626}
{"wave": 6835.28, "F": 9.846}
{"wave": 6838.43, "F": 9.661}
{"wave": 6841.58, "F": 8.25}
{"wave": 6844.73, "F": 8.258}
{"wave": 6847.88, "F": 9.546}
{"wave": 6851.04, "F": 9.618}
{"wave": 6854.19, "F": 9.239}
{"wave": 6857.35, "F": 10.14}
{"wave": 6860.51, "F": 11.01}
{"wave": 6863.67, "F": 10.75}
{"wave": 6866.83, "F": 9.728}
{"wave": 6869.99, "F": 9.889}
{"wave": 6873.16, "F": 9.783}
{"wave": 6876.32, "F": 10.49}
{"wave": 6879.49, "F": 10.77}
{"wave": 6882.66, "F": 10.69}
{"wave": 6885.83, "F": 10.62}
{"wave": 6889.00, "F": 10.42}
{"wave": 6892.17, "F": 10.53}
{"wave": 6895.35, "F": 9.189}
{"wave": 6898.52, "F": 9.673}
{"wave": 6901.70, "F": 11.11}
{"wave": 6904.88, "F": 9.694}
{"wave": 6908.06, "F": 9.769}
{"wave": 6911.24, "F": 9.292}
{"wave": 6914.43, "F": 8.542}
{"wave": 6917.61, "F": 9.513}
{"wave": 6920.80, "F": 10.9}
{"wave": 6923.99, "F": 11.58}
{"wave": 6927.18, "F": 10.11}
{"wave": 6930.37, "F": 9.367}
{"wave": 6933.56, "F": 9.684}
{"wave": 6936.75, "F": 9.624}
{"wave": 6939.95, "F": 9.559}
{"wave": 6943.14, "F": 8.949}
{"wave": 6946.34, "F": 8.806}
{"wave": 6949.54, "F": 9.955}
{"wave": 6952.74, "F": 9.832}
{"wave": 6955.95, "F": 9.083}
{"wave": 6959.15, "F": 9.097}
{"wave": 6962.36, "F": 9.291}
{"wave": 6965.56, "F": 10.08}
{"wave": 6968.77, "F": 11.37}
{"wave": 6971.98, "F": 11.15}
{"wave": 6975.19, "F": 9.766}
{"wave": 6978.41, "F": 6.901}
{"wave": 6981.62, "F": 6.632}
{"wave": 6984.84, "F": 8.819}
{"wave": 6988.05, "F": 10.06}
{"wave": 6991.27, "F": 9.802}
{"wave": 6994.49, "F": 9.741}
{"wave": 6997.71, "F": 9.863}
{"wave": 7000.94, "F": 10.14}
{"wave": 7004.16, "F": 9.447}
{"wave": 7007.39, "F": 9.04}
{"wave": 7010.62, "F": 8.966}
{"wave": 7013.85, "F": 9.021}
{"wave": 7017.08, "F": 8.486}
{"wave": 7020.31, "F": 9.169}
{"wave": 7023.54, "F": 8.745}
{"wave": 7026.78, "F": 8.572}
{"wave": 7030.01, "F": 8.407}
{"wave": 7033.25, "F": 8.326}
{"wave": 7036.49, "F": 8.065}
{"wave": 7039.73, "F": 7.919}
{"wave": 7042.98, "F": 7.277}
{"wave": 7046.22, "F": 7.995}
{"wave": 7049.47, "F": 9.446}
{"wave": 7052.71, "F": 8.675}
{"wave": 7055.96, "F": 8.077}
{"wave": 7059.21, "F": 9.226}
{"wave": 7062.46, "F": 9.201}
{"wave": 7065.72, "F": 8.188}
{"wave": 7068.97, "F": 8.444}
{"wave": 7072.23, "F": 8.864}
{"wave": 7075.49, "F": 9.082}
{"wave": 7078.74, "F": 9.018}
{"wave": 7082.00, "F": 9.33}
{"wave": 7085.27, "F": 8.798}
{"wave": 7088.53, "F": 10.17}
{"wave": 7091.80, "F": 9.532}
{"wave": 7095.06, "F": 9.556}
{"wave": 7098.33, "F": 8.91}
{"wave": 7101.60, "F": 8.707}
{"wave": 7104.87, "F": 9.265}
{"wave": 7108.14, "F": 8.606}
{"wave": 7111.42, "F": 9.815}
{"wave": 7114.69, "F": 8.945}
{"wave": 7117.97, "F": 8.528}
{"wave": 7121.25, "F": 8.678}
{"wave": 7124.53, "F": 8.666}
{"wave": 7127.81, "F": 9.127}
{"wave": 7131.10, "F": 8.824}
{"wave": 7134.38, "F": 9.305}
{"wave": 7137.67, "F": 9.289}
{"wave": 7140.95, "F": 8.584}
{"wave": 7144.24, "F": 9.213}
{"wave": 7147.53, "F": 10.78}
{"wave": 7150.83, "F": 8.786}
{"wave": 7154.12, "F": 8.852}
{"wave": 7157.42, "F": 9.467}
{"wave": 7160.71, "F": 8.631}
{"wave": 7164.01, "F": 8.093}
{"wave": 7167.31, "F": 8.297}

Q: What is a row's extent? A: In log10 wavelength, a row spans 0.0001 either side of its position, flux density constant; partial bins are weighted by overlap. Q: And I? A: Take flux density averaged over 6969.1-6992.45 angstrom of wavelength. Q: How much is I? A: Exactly 9.13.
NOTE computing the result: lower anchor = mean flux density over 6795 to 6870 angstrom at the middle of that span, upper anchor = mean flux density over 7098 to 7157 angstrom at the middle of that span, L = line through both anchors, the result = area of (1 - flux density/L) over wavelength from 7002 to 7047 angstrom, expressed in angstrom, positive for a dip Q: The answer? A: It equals 4.20 angstrom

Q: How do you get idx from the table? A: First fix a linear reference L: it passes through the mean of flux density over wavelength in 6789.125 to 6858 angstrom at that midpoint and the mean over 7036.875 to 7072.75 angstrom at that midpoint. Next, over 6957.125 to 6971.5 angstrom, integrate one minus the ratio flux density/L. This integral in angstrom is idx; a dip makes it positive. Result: -1.5 angstrom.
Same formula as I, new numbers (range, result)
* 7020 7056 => 8.38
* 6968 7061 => 8.91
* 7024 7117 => 8.8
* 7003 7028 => 8.93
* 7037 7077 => 8.52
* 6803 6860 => 10.1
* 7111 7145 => 8.96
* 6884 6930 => 10.1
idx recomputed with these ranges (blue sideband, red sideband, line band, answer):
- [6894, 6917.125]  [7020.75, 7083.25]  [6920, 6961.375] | -1.5 angstrom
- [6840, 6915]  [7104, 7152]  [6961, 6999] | 0.5 angstrom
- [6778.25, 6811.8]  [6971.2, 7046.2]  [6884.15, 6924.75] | -1.1 angstrom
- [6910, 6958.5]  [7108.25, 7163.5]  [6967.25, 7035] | 2.1 angstrom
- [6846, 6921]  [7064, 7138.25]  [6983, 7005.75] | -0.4 angstrom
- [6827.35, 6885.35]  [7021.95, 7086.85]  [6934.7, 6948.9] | 0.1 angstrom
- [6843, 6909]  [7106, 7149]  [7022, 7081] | 5.3 angstrom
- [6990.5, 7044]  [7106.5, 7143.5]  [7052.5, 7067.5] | 0.4 angstrom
